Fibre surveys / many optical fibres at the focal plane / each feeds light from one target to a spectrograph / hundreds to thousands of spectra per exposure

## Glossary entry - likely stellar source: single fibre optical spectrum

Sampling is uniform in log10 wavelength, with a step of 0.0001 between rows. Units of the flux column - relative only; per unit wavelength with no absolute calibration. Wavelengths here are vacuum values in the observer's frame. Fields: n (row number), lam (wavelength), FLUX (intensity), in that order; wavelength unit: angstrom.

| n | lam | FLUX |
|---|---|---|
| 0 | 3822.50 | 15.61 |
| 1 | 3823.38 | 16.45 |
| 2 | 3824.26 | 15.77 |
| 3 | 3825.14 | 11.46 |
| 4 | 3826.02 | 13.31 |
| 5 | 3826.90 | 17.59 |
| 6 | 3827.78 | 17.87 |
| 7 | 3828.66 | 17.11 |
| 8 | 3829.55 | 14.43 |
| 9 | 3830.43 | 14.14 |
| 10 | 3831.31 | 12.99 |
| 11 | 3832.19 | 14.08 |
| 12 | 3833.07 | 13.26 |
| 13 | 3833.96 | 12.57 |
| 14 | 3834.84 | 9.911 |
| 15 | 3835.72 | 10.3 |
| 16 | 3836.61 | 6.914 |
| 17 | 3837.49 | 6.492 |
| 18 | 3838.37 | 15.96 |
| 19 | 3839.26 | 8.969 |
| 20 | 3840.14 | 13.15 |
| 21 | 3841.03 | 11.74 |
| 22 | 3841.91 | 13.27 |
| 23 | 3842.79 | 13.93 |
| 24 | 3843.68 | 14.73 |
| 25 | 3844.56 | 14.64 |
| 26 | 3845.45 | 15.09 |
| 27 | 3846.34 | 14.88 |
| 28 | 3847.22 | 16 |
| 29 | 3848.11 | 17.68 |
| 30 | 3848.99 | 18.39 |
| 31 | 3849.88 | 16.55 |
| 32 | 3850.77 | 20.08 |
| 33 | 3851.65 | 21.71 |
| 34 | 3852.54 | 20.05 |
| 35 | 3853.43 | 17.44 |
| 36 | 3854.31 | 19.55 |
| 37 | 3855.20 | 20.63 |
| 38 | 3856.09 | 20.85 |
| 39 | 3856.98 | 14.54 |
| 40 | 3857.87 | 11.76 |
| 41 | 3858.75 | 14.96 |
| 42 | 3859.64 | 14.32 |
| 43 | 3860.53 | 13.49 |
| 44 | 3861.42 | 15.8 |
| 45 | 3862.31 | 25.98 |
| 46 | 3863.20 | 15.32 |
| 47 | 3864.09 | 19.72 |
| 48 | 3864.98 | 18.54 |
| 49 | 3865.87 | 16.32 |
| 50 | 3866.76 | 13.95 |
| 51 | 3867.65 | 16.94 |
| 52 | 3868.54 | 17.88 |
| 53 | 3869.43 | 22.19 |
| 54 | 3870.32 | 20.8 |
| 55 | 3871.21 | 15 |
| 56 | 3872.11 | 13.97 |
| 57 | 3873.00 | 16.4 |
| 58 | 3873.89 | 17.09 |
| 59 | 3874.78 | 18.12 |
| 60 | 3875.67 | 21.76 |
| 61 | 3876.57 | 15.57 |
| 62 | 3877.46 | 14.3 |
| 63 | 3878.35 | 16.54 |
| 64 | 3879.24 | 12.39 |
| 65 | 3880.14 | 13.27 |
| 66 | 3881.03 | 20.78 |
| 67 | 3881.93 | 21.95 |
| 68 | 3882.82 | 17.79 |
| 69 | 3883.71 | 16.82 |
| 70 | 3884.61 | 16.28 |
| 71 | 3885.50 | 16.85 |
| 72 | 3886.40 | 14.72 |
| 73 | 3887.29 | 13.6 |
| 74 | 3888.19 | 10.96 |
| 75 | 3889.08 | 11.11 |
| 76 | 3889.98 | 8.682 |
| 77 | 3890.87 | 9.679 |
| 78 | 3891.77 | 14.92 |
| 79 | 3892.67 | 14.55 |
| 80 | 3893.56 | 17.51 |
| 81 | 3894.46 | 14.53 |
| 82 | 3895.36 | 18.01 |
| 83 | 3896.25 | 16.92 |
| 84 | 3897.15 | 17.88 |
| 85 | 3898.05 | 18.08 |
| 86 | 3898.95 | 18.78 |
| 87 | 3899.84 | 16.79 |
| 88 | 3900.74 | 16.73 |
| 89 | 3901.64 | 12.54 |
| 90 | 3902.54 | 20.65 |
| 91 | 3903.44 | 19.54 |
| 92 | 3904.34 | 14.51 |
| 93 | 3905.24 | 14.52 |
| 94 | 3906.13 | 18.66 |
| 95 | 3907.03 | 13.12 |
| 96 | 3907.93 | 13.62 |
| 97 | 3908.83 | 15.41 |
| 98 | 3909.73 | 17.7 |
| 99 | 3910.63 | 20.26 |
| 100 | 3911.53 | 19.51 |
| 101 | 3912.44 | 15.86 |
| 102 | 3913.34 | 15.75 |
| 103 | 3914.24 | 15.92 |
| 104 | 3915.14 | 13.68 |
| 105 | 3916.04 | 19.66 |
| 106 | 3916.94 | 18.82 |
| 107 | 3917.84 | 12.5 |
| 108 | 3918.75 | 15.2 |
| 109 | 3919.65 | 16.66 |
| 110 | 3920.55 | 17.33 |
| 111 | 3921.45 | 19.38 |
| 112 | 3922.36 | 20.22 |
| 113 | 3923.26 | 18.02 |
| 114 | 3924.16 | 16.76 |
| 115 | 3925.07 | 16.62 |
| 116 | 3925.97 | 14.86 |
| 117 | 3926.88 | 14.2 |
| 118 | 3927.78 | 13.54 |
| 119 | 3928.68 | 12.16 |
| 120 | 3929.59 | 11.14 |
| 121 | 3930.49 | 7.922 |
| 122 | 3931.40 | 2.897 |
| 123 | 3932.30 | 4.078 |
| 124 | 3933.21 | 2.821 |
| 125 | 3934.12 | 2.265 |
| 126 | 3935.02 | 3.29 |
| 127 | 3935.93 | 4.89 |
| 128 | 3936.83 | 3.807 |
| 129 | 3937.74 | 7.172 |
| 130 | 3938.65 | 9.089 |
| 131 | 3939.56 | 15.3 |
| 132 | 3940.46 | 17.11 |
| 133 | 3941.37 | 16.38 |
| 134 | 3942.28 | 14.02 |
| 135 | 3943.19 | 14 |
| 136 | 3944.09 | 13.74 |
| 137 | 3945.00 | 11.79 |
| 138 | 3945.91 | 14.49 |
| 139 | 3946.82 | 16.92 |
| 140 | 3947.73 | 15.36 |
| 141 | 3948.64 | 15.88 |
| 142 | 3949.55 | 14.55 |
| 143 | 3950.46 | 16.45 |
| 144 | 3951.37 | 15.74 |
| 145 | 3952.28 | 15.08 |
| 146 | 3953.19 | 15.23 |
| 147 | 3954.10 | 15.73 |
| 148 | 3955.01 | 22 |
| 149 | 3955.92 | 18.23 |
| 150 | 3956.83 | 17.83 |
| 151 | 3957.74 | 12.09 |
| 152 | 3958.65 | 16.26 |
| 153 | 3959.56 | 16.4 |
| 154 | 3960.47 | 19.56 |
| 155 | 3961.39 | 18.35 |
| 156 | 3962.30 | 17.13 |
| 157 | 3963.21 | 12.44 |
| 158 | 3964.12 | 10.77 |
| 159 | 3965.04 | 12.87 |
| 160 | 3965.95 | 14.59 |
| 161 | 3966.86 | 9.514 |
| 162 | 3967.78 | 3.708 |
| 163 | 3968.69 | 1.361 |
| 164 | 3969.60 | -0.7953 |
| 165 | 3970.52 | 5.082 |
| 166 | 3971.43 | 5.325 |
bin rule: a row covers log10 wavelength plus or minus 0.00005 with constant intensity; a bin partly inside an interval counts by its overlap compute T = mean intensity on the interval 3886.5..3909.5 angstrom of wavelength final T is 15.3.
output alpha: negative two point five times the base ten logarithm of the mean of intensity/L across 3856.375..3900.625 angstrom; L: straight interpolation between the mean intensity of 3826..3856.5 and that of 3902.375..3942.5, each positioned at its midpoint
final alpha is -0.13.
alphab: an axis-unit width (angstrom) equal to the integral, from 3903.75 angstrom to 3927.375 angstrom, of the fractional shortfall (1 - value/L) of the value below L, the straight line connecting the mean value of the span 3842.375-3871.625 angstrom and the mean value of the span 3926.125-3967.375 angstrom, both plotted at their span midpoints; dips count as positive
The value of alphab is -3.6 angstrom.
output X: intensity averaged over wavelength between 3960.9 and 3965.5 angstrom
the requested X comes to 14.3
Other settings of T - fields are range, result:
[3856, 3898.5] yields 16.2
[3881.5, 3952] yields 14.4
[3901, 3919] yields 16.4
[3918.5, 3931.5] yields 14.8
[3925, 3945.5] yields 10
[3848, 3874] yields 17.6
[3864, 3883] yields 17.3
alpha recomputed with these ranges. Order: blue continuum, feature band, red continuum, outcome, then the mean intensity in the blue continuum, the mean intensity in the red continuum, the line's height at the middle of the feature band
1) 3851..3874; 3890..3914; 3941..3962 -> 0.04 mag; 17.5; 15.9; 16.8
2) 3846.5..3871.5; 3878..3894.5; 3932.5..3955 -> 0.08 mag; 17.7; 12.2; 16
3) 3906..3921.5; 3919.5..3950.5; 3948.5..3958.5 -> 0.31 mag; 16.5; 16.3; 16.4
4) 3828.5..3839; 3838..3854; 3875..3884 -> -0.17 mag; 12.2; 17.2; 13.5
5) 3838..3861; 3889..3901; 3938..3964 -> 0.02 mag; 15.9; 15.5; 15.7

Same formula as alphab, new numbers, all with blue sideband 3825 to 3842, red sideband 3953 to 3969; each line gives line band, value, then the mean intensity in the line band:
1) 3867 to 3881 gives -3.86 angstrom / 16.9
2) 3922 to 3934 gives 1.93 angstrom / 11.6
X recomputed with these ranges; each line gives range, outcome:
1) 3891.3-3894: 15.6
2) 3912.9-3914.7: 15.8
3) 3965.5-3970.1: 5.65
